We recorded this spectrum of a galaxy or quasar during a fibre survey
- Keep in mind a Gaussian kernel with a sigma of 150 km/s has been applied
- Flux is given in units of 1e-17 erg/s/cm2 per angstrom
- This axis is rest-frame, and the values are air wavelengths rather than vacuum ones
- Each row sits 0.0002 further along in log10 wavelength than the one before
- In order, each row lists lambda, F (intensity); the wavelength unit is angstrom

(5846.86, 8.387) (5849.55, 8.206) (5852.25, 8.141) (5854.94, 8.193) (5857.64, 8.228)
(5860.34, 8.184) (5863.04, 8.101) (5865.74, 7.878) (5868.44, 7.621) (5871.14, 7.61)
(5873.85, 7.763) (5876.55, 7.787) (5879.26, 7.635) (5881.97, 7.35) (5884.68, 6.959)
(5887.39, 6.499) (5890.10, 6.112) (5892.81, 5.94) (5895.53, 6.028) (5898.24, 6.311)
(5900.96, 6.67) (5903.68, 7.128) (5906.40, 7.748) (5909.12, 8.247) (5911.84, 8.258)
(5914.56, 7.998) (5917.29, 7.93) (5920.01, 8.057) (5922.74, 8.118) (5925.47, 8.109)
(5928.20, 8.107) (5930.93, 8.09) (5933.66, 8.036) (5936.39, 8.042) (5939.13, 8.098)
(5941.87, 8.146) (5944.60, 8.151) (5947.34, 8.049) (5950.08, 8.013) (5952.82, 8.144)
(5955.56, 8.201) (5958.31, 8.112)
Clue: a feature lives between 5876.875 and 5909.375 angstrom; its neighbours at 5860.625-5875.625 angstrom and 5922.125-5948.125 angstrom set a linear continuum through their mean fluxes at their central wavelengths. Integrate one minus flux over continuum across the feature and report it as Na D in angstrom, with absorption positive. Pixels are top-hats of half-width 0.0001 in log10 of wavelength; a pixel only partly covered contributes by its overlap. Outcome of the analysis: 4.33 angstrom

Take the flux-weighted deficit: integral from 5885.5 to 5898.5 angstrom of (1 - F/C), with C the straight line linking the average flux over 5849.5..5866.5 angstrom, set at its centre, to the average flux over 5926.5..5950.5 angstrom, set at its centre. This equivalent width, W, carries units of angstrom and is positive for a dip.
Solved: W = 3.07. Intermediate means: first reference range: 8.13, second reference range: 8.08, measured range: 6.2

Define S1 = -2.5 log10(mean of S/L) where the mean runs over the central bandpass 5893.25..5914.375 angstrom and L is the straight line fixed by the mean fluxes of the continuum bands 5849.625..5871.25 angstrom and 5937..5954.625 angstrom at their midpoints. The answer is 0.12 mag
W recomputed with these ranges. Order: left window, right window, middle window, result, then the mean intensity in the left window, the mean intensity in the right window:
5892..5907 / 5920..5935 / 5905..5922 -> -1.62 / 6.6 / 8.09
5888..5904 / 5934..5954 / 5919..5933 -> -1.26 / 6.32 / 8.09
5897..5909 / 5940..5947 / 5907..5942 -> -2.05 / 7.1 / 8.13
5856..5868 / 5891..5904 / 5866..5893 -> 0.07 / 8.06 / 6.35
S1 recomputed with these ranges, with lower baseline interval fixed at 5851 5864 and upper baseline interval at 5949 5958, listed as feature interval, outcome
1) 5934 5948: 0.00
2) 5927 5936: 0.01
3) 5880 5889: 0.17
